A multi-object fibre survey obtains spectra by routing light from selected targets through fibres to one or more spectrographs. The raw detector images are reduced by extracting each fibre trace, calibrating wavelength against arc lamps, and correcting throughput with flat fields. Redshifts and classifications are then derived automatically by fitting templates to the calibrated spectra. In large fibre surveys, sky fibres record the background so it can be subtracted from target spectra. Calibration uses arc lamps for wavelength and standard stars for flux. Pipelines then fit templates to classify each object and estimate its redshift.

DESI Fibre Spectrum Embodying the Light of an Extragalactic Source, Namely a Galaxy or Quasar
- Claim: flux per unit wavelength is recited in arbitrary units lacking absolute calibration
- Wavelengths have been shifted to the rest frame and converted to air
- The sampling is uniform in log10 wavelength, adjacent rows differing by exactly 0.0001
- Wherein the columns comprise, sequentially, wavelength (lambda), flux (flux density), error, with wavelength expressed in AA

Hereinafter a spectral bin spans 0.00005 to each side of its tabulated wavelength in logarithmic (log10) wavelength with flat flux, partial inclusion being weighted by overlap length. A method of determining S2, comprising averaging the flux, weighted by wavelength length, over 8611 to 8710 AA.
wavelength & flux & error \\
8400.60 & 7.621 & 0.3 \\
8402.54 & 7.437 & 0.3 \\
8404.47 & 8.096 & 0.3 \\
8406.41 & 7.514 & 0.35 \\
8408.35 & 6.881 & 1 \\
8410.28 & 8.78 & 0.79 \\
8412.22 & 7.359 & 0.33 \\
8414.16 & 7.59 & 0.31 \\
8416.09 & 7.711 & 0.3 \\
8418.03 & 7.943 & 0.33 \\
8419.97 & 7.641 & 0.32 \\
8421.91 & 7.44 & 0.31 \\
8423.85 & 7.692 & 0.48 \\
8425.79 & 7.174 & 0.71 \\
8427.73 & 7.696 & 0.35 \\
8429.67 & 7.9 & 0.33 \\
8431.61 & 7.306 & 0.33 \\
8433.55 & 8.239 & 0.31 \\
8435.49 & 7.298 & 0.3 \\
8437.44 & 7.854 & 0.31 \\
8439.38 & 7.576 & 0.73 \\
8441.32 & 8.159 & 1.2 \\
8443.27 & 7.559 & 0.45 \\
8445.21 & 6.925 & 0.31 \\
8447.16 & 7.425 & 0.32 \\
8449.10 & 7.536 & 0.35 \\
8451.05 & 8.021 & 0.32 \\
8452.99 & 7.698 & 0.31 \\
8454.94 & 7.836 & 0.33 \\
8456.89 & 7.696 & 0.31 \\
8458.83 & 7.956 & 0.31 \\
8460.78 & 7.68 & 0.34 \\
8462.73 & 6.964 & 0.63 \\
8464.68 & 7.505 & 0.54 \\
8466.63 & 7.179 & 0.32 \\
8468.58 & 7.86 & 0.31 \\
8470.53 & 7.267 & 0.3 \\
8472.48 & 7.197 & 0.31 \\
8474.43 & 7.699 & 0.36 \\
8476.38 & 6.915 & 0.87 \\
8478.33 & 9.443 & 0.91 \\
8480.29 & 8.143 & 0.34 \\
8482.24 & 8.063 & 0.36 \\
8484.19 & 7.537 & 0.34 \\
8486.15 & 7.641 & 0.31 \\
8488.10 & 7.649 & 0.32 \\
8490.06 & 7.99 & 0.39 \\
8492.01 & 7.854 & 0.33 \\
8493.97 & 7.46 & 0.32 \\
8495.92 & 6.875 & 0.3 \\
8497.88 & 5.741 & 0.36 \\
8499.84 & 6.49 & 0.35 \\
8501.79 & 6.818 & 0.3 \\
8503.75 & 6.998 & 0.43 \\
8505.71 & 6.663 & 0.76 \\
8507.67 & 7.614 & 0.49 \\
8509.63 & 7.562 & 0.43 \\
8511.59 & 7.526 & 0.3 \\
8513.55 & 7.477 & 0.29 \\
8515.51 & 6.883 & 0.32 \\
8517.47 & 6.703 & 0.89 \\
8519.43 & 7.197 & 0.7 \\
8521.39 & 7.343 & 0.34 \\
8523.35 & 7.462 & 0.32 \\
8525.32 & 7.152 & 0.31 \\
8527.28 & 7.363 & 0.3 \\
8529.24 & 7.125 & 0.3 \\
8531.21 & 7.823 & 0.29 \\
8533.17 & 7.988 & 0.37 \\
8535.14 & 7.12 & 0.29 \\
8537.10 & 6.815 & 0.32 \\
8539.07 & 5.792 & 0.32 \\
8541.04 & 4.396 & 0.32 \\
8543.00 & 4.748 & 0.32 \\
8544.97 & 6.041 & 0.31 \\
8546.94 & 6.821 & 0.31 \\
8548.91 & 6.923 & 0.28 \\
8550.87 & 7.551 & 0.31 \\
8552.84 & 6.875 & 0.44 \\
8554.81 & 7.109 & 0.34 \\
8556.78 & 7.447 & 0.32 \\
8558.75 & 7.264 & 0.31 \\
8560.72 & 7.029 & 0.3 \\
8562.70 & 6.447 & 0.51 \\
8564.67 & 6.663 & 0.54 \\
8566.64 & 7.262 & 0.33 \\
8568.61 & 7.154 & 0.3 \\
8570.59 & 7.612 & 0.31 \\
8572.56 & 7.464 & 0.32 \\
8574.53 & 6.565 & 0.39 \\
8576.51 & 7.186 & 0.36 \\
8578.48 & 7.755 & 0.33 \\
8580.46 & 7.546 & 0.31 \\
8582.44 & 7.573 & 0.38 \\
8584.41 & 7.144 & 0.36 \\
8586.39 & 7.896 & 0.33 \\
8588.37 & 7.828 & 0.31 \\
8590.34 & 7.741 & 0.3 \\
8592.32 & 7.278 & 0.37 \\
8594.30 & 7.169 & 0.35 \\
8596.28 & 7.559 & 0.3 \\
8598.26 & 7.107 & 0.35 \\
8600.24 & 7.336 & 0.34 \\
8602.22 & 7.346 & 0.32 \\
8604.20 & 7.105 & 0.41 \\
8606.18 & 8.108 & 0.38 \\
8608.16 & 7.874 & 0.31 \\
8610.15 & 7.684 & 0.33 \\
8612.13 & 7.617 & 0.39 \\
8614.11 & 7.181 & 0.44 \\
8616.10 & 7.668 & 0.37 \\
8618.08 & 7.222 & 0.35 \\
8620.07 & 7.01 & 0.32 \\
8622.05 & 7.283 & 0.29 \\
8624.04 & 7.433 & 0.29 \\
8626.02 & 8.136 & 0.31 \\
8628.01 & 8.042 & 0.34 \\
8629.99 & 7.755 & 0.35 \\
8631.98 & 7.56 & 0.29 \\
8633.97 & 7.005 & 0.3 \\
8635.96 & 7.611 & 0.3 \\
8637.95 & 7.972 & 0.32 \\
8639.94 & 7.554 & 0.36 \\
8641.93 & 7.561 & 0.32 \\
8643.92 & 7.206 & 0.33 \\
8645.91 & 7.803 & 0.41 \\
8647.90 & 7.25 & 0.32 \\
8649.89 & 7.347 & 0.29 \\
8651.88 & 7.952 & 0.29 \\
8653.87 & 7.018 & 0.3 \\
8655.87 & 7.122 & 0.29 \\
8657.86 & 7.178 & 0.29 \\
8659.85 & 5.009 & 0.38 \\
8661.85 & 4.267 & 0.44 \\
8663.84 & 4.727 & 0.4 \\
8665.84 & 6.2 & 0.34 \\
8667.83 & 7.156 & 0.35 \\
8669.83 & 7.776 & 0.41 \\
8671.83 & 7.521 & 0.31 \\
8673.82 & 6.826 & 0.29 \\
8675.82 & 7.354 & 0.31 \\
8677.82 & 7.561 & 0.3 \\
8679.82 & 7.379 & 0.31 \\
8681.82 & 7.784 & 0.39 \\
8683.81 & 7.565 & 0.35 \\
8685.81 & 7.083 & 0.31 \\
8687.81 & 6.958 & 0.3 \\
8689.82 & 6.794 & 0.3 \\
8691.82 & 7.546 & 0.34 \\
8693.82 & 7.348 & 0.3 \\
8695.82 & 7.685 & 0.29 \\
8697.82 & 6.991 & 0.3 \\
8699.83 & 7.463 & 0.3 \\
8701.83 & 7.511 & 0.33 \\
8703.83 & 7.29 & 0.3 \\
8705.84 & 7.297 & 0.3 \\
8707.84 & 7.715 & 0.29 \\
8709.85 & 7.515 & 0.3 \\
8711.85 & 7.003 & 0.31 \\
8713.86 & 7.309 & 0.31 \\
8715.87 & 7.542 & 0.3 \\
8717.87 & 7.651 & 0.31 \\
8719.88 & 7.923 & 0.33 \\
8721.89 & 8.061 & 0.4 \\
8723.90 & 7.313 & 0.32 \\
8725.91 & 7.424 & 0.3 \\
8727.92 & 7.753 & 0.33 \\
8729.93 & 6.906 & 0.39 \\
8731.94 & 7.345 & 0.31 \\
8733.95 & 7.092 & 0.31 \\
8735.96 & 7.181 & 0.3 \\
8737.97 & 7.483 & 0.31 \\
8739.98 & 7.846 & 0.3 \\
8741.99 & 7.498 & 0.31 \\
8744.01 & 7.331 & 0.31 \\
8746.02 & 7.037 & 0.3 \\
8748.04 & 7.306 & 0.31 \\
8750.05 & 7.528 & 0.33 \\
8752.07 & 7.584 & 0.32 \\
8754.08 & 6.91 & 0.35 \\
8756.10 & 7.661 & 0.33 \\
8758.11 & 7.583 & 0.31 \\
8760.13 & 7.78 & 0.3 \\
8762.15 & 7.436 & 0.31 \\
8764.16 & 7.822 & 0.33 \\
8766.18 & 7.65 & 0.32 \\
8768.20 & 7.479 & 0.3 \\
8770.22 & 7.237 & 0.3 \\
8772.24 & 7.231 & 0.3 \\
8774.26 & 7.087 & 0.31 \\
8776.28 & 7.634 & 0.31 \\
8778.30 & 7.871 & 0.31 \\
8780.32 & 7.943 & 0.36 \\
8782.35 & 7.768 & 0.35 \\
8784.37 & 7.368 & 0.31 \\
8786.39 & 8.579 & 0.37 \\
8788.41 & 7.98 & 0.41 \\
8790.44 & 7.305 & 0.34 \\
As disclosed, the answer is 7.23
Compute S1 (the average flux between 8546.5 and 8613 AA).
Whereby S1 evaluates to 7.33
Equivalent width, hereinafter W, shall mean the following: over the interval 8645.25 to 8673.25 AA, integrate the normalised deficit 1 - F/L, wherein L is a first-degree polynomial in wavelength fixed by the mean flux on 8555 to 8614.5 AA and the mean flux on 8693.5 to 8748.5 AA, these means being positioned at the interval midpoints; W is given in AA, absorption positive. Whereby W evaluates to 2.5 AA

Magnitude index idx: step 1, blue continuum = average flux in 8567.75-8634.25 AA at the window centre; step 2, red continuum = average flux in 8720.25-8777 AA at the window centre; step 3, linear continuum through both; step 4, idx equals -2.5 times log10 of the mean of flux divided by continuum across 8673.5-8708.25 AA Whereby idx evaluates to 0.02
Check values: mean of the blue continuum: 7.47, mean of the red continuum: 7.44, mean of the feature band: 7.35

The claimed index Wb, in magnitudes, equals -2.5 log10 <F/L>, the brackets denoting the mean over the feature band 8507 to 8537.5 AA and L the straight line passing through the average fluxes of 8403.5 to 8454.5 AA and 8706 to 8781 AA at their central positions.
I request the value 0.04 mag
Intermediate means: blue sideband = 7.66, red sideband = 7.47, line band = 7.33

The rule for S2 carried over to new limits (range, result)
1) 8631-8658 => 7.45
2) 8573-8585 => 7.31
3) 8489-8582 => 7.02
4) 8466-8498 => 7.61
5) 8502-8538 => 7.26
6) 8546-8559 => 7.14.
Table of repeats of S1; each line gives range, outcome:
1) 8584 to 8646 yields 7.52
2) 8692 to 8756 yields 7.42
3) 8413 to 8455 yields 7.64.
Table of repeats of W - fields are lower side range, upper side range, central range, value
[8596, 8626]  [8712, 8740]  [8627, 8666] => 2.3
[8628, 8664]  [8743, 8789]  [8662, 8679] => 1.0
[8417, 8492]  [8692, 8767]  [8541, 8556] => 2.3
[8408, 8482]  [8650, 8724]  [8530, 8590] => 3.3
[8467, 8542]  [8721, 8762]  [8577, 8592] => -0.6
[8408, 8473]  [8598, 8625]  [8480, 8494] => -0.4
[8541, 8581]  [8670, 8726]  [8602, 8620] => -1.1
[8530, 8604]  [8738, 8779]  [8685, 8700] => 0.2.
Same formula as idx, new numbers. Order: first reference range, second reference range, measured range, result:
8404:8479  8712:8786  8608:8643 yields 0.00 mag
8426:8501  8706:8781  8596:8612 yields 0.00 mag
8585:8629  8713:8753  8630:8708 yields 0.05 mag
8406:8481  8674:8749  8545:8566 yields 0.09 mag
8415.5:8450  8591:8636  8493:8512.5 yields 0.09 mag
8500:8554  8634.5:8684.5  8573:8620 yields -0.07 mag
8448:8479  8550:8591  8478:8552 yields 0.05 mag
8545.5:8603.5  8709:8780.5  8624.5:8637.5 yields -0.05 mag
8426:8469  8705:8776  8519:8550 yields 0.12 mag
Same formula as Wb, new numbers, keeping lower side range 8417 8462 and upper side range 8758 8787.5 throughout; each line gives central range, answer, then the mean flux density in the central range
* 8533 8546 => 0.262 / 6.01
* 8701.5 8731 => 0.023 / 7.48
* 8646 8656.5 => 0.037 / 7.39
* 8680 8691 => 0.057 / 7.25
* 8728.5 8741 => 0.045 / 7.33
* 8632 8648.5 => 0.020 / 7.5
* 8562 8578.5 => 0.081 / 7.1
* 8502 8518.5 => 0.072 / 7.16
